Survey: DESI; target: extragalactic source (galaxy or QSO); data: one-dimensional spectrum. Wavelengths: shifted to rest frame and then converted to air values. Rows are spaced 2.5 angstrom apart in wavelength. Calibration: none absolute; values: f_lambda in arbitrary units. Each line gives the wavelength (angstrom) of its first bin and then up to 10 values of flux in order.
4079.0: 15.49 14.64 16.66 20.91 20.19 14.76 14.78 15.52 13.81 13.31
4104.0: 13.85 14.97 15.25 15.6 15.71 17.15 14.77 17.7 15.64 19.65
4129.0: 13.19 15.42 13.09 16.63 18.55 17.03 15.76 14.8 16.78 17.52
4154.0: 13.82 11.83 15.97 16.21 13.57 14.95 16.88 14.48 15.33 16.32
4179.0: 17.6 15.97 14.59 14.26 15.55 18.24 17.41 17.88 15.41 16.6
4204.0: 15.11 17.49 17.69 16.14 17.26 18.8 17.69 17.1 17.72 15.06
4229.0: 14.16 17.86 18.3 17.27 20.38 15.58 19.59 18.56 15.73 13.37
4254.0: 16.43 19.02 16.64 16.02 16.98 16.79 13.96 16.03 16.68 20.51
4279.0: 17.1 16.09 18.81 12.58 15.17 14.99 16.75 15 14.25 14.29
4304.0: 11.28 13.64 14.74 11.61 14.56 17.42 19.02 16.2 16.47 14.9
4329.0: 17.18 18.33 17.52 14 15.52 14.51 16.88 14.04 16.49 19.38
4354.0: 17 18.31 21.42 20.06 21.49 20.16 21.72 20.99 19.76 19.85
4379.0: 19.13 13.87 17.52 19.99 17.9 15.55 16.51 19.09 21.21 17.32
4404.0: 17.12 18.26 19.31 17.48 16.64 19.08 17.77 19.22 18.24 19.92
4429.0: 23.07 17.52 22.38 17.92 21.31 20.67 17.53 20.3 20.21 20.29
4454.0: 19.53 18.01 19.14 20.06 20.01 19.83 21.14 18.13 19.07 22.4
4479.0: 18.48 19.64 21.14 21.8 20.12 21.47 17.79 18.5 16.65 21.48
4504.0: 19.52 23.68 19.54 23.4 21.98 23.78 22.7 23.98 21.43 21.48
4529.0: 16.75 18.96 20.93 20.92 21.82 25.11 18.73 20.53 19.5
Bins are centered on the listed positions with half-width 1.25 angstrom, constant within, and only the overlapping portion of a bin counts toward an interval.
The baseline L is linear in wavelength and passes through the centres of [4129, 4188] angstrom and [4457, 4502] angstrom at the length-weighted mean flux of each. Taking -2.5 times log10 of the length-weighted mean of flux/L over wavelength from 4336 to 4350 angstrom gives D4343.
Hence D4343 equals 0.17 mag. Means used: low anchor 15.5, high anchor 19.8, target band 15.3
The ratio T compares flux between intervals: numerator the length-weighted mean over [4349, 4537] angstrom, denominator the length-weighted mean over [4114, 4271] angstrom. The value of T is 1.2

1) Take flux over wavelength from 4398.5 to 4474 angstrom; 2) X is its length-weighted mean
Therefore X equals 19.3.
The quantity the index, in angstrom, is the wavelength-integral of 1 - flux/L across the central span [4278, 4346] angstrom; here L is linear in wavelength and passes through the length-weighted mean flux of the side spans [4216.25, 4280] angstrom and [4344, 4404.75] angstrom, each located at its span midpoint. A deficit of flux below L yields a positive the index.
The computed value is 8.8 angstrom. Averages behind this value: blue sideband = 17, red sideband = 18.6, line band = 15.5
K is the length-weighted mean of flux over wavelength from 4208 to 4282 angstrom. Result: 17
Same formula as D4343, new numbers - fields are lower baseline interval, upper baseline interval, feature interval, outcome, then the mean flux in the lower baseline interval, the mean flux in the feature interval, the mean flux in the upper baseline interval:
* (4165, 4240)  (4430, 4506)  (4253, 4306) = 0.10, 16.6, 15.9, 19.8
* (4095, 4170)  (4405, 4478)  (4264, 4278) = 0.03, 15.5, 16.8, 19.5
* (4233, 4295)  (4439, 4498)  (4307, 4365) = 0.07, 16.8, 16.8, 19.8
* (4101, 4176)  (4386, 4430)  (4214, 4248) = -0.06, 15.5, 17.5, 18.5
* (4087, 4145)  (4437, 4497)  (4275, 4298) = 0.09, 15.8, 16.3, 19.8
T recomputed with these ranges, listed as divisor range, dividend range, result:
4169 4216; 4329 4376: 1.11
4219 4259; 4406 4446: 1.12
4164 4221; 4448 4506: 1.21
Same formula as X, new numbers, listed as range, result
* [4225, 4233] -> 15.8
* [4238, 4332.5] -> 16.1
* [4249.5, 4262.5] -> 16.3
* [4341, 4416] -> 18.3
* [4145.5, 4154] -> 16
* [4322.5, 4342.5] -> 16.1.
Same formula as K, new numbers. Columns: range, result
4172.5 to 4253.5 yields 16.7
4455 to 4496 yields 19.9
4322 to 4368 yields 17.4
